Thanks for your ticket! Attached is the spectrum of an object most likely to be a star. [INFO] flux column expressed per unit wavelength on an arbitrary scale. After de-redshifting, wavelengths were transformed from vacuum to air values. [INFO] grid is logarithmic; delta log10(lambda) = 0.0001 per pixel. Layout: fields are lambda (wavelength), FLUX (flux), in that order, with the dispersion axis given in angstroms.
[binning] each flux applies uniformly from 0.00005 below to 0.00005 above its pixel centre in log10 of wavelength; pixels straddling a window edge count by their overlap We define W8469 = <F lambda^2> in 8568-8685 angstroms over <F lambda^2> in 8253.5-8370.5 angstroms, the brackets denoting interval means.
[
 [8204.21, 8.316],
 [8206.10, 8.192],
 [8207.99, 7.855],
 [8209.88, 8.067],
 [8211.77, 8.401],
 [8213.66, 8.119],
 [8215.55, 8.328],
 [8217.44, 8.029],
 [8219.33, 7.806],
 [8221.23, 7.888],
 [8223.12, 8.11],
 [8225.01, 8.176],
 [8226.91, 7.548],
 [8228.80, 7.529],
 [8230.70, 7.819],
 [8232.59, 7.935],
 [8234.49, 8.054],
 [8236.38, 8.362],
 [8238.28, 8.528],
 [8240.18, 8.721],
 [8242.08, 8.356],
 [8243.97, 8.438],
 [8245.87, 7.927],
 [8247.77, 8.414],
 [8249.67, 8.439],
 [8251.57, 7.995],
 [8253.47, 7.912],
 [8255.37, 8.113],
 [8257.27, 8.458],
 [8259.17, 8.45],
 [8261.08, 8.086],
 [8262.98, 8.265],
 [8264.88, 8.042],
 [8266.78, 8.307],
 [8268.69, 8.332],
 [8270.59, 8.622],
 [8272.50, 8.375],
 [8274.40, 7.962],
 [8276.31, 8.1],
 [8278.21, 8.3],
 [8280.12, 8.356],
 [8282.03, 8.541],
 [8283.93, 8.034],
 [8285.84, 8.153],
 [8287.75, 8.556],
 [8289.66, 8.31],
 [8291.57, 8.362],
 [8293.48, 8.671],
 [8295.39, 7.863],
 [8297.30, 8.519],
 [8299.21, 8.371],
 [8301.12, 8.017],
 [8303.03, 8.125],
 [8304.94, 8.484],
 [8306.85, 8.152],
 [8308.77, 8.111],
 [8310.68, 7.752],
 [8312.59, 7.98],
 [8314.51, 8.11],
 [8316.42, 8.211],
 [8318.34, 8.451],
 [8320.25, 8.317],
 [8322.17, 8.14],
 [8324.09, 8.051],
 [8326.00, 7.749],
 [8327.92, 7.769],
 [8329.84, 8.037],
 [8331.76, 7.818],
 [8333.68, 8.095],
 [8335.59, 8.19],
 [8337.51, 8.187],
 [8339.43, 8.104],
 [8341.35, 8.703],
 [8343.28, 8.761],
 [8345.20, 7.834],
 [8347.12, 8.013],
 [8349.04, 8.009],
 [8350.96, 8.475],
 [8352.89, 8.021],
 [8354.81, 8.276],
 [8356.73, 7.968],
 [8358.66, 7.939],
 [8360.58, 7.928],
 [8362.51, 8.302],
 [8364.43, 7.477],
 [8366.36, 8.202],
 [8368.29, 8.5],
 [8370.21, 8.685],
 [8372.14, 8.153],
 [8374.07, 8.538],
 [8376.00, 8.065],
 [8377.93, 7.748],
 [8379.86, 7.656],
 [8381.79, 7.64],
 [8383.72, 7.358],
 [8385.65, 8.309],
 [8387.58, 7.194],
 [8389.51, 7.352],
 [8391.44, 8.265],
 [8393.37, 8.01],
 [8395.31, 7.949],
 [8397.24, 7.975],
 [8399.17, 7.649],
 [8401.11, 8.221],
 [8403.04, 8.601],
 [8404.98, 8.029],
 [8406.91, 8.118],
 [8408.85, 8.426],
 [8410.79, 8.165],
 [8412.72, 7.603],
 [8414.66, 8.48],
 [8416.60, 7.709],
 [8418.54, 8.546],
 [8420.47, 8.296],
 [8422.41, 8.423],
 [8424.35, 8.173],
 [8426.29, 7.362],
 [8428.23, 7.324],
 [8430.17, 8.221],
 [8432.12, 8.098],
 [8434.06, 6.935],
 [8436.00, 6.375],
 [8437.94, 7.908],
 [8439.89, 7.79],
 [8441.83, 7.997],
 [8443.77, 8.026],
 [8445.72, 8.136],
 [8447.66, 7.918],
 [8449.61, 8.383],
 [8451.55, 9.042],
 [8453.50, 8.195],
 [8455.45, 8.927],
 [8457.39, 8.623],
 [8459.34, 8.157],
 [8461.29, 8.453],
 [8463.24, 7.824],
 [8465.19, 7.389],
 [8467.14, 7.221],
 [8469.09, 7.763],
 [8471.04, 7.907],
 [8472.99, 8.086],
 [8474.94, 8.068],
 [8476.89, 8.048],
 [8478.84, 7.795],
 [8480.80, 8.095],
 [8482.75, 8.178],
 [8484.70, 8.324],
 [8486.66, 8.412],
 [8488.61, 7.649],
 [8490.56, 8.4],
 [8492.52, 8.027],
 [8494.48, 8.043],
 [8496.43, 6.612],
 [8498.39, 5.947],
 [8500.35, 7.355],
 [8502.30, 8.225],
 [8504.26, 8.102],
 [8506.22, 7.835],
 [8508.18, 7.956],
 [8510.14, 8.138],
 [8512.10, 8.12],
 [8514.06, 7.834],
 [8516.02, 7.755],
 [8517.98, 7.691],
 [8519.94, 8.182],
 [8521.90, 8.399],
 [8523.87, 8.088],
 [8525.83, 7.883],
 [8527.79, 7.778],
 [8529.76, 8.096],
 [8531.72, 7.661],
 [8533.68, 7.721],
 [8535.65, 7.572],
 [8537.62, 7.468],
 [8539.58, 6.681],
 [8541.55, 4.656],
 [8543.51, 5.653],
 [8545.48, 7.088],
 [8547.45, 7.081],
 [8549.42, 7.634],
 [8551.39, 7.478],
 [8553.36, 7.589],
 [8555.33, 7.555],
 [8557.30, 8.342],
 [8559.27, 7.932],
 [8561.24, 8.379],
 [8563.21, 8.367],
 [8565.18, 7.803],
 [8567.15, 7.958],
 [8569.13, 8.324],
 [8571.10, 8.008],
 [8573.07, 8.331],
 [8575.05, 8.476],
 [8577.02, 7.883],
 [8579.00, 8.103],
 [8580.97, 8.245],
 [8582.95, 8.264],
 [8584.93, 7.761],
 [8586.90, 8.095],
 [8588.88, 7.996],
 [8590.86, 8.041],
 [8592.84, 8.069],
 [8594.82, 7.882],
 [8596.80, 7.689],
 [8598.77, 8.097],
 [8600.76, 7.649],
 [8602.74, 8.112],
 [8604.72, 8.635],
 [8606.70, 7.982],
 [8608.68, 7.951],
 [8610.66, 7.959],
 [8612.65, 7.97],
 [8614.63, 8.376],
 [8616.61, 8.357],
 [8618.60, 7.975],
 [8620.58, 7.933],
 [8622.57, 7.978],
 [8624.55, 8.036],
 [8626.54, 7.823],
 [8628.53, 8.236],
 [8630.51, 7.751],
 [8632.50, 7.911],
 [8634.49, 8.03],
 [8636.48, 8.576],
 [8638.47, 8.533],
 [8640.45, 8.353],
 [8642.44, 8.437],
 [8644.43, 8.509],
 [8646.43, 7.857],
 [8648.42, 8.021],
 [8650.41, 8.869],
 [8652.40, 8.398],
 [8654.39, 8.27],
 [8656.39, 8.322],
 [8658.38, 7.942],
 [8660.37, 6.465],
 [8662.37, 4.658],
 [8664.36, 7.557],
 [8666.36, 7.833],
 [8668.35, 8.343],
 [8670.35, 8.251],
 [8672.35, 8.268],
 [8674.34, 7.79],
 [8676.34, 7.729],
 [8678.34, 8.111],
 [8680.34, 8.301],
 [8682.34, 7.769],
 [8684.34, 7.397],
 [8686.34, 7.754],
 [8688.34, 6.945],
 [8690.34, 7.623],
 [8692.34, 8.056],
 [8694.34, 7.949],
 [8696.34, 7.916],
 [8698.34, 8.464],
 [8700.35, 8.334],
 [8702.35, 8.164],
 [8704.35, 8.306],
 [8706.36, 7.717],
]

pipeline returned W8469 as 1.1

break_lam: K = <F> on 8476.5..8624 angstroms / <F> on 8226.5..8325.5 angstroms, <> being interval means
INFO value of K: 0.95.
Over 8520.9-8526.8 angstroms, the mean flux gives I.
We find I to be 8.12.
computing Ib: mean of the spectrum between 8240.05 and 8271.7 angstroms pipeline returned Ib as 8.28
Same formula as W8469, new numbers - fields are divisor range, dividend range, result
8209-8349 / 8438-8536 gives 1.02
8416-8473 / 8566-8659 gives 1.06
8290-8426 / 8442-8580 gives 1.00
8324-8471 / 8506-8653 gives 1.03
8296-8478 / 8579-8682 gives 1.05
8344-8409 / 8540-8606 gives 1.02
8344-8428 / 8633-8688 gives 1.05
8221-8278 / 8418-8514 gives 1.02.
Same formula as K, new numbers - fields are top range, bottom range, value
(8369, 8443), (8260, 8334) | 0.97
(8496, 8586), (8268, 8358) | 0.94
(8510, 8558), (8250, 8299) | 0.91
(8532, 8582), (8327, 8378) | 0.93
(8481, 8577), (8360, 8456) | 0.97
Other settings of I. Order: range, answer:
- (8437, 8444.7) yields 7.93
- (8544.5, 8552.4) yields 7.32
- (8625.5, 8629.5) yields 8.01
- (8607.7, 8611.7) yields 7.95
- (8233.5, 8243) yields 8.4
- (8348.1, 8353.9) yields 8.17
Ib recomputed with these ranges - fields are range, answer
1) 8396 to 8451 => 7.97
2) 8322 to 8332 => 7.92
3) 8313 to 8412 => 8.07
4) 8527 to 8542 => 7.29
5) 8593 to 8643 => 8.09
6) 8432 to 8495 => 8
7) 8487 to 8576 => 7.69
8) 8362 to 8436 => 7.97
